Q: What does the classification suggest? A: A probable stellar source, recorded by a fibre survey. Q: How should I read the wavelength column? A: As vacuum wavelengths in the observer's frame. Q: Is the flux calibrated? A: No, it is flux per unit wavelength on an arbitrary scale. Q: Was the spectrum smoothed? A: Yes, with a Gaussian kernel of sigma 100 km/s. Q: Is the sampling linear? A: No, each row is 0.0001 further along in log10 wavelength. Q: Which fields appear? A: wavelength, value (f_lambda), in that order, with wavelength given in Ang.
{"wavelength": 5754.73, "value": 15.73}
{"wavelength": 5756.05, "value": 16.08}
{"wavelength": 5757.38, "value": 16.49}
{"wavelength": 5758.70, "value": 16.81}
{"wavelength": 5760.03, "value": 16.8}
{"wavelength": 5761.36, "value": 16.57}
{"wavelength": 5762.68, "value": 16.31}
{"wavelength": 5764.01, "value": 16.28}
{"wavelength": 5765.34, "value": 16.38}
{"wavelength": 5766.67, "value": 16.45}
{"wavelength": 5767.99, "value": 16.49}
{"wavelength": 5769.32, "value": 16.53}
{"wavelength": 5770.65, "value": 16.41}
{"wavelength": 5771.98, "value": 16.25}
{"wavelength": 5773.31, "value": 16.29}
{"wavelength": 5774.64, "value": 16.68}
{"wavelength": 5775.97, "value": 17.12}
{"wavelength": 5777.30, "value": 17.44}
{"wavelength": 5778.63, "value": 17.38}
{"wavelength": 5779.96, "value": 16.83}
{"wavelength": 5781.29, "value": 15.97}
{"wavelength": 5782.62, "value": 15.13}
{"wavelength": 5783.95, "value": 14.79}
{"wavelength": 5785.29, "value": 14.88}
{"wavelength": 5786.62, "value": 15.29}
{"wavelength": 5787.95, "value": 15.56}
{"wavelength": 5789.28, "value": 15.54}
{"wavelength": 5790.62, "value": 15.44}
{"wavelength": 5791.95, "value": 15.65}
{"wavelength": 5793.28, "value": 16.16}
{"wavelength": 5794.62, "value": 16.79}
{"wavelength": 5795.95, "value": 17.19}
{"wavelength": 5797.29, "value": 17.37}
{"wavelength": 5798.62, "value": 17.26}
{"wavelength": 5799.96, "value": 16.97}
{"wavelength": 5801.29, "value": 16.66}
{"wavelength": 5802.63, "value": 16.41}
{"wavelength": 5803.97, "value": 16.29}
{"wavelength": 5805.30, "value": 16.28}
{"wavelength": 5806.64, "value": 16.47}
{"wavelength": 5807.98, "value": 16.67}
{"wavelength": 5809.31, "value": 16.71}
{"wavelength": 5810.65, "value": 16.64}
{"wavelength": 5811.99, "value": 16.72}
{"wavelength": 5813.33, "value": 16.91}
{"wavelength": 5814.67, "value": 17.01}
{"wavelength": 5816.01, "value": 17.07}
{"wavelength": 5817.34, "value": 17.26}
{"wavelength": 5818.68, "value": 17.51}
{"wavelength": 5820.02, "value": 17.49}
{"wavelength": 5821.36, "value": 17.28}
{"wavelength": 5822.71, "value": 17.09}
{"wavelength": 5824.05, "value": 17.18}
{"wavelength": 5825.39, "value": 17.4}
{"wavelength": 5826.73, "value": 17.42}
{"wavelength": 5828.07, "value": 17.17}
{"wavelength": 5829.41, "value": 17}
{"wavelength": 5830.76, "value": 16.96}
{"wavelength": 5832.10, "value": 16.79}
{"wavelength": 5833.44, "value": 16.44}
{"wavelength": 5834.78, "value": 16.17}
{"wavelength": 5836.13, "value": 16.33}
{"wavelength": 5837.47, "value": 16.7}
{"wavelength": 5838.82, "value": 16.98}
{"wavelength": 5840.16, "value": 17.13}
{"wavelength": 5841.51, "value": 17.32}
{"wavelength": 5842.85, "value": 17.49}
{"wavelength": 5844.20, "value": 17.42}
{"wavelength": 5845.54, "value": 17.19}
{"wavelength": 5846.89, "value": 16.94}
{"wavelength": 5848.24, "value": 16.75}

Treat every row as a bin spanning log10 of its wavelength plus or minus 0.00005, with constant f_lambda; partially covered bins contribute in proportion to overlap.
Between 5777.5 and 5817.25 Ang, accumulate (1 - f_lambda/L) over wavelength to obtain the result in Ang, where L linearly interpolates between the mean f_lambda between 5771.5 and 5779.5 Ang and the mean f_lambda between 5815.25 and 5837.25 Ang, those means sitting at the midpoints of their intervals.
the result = 1.3 Ang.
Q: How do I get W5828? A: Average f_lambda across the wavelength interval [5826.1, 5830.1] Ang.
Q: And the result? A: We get 17.2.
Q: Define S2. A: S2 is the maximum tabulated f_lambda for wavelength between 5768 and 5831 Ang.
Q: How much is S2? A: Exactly 17.51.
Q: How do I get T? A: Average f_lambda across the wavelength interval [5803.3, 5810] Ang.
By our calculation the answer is 16.5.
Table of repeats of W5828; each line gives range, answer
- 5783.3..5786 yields 14.8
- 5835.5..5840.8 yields 16.8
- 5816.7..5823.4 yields 17.3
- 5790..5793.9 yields 15.8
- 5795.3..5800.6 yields 17.2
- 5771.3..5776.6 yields 16.6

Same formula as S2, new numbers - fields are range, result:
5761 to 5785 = 17.44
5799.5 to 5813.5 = 16.97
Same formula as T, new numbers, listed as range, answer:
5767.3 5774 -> 16.4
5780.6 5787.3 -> 15.2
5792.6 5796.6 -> 16.7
